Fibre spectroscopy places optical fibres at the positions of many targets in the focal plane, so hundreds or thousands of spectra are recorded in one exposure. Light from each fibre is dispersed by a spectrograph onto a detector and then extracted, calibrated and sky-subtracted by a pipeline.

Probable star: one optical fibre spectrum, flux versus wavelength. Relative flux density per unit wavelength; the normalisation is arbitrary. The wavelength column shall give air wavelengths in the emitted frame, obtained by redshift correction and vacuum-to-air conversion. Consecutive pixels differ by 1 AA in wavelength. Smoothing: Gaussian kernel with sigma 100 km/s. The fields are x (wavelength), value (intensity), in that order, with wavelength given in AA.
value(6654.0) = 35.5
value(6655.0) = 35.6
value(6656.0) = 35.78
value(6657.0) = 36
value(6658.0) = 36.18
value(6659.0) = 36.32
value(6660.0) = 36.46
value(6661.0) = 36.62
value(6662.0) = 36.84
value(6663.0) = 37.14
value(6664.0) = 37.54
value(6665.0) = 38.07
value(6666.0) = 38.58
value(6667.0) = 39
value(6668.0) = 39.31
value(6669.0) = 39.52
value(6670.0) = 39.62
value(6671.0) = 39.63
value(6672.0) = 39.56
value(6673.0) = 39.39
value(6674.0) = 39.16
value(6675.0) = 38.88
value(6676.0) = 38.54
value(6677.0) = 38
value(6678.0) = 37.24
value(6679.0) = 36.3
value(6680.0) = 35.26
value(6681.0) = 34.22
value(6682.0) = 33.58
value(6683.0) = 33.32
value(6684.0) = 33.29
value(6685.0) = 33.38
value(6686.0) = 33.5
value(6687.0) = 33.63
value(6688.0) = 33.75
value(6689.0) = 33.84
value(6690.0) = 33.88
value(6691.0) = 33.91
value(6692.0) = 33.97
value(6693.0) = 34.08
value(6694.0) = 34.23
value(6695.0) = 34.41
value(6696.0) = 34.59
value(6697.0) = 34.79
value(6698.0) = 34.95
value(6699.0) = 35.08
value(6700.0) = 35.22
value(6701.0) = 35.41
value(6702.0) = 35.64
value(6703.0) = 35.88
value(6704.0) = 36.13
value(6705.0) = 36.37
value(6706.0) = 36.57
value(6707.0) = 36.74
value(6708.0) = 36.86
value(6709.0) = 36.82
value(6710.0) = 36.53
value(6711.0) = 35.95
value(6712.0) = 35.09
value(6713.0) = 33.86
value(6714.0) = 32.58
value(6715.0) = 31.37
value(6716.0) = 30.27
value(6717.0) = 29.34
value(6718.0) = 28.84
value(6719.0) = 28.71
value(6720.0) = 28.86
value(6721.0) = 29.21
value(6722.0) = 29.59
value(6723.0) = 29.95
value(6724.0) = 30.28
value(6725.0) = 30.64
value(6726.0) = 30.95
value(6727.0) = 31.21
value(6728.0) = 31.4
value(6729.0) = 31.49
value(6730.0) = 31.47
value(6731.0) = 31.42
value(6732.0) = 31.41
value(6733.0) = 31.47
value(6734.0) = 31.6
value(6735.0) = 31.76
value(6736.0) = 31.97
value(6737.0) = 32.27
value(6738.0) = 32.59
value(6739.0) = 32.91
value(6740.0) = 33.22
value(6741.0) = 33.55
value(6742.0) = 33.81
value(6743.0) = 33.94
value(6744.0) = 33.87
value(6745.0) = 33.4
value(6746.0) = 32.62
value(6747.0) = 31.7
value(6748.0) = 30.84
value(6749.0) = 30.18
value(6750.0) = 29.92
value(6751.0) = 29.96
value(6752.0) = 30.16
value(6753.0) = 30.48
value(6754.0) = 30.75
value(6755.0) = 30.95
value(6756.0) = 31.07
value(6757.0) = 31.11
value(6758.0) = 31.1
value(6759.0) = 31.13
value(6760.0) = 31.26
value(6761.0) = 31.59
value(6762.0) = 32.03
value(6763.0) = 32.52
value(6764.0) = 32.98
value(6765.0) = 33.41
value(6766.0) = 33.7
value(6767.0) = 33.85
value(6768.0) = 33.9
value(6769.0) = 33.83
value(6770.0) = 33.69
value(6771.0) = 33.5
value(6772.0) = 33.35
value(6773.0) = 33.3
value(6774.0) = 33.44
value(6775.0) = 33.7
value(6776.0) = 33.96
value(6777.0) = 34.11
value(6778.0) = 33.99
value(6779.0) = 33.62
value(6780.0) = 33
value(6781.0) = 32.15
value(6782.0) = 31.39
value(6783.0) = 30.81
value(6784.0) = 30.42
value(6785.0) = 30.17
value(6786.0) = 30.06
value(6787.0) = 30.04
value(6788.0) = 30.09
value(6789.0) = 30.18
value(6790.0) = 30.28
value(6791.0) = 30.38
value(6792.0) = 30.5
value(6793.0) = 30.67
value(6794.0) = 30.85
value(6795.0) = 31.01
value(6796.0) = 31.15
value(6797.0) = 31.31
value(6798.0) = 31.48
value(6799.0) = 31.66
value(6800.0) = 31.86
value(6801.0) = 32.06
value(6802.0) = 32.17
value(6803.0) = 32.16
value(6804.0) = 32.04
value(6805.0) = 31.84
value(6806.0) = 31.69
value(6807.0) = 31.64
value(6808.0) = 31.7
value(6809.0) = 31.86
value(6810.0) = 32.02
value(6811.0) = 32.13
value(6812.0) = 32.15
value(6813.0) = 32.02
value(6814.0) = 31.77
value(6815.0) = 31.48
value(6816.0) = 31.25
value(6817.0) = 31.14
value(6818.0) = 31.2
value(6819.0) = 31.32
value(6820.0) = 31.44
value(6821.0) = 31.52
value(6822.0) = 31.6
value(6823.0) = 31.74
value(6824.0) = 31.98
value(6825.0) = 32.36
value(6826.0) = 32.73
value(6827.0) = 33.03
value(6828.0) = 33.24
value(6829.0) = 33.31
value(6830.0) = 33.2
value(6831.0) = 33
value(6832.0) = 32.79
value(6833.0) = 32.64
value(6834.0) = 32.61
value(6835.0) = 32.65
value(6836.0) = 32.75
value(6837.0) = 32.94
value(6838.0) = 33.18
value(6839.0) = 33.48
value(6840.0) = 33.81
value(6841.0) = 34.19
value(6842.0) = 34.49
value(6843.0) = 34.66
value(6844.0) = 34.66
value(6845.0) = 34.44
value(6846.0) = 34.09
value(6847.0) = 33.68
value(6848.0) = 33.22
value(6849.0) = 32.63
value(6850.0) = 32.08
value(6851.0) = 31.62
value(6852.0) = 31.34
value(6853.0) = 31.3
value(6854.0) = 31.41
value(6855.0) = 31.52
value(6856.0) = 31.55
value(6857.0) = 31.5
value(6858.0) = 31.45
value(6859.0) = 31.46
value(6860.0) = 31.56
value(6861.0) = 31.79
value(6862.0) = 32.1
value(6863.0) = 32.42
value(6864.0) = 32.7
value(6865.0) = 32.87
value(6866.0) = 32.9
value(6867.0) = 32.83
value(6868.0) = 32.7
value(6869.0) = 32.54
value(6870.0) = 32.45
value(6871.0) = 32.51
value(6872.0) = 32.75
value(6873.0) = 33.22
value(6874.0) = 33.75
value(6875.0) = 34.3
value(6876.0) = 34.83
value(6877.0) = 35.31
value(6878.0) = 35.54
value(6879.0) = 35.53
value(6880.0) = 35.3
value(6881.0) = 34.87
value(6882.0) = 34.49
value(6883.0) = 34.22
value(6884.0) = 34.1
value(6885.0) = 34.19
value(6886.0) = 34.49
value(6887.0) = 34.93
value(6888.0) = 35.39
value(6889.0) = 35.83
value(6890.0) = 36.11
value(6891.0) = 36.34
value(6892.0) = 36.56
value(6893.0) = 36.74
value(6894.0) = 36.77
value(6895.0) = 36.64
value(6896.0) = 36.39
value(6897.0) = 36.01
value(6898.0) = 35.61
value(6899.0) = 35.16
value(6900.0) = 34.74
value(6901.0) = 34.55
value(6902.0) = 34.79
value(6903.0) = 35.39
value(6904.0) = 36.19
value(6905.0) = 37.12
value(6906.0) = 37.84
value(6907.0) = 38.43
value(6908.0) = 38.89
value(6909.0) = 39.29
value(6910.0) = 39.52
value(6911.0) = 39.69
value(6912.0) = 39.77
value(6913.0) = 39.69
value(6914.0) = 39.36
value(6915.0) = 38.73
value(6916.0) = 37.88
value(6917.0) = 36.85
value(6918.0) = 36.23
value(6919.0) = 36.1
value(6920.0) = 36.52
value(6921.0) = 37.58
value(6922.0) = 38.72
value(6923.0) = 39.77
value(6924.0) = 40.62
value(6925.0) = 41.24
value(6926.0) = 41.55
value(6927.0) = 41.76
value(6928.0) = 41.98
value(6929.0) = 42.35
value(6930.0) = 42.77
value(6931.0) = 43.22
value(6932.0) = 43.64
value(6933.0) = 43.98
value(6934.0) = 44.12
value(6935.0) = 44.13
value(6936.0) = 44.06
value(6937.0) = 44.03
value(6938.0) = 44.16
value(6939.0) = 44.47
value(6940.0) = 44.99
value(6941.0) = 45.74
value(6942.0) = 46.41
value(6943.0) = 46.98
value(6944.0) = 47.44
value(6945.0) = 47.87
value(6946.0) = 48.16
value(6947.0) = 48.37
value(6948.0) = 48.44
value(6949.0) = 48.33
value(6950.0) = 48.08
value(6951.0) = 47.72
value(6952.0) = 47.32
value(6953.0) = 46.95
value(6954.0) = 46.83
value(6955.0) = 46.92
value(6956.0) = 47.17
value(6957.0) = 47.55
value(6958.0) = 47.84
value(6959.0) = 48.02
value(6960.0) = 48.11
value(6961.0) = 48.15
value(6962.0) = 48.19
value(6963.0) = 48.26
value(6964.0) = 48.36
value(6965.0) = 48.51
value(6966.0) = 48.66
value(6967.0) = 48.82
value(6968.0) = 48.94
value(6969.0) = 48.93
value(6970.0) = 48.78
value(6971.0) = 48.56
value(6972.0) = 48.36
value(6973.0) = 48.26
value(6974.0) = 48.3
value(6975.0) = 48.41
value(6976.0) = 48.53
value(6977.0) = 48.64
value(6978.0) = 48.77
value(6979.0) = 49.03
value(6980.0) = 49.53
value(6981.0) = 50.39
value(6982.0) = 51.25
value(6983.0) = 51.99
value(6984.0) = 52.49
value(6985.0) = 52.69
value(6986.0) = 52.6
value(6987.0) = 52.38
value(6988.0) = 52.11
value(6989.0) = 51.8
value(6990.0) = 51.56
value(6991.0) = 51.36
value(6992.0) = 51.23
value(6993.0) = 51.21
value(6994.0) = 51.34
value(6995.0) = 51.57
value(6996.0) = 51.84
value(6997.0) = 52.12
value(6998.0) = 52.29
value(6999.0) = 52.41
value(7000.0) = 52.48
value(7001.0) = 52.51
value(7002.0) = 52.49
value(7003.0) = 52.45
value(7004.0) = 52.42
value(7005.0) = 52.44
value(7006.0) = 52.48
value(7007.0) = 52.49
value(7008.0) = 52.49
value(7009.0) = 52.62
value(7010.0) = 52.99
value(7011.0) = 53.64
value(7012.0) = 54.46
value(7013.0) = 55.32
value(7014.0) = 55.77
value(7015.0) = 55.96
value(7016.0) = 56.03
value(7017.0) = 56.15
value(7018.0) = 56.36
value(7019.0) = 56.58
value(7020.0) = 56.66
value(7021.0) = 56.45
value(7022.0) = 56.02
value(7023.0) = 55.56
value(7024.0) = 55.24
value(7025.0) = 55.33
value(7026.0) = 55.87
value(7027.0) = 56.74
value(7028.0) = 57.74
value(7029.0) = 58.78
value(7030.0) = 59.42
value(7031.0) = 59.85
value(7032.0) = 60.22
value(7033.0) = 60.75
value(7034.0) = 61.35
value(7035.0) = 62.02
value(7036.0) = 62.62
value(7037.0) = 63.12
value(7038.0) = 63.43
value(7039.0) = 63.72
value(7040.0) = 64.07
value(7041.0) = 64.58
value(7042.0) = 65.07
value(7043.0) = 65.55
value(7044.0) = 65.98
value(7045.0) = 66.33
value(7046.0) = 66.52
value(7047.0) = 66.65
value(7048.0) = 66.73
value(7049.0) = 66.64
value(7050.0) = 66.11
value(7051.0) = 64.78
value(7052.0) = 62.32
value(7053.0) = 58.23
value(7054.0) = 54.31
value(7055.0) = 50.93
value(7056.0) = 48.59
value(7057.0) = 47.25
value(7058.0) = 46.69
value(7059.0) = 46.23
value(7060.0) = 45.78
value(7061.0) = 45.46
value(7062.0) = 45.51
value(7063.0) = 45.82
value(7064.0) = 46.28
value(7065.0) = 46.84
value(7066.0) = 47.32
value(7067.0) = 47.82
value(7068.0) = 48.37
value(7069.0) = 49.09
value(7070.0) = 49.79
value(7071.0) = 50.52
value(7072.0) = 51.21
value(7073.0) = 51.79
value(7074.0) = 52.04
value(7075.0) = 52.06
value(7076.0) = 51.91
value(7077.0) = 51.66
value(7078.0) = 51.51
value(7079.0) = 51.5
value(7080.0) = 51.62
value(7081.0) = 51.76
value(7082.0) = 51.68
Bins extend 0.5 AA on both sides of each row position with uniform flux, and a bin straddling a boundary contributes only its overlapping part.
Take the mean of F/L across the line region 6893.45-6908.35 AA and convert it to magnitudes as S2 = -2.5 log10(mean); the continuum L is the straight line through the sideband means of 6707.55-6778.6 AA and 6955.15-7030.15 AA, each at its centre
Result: 0.23 mag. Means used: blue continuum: 32.2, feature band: 36.3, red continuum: 51.9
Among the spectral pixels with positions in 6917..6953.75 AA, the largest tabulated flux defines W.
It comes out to 48.44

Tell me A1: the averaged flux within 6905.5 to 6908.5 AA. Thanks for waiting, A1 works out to 38.4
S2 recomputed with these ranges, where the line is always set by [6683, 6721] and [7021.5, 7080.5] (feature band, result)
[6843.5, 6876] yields 0.32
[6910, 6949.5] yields 0.14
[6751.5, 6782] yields 0.17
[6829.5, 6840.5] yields 0.27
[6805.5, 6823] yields 0.28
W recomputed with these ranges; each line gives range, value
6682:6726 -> 36.86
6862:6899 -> 36.77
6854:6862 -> 32.1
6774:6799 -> 34.11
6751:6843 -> 34.66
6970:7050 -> 66.73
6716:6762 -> 33.94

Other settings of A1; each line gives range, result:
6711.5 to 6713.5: 34.5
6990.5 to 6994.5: 51.3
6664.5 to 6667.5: 38.6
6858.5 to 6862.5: 31.7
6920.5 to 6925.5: 39.6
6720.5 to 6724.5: 29.8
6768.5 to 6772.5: 33.6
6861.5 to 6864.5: 32.4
